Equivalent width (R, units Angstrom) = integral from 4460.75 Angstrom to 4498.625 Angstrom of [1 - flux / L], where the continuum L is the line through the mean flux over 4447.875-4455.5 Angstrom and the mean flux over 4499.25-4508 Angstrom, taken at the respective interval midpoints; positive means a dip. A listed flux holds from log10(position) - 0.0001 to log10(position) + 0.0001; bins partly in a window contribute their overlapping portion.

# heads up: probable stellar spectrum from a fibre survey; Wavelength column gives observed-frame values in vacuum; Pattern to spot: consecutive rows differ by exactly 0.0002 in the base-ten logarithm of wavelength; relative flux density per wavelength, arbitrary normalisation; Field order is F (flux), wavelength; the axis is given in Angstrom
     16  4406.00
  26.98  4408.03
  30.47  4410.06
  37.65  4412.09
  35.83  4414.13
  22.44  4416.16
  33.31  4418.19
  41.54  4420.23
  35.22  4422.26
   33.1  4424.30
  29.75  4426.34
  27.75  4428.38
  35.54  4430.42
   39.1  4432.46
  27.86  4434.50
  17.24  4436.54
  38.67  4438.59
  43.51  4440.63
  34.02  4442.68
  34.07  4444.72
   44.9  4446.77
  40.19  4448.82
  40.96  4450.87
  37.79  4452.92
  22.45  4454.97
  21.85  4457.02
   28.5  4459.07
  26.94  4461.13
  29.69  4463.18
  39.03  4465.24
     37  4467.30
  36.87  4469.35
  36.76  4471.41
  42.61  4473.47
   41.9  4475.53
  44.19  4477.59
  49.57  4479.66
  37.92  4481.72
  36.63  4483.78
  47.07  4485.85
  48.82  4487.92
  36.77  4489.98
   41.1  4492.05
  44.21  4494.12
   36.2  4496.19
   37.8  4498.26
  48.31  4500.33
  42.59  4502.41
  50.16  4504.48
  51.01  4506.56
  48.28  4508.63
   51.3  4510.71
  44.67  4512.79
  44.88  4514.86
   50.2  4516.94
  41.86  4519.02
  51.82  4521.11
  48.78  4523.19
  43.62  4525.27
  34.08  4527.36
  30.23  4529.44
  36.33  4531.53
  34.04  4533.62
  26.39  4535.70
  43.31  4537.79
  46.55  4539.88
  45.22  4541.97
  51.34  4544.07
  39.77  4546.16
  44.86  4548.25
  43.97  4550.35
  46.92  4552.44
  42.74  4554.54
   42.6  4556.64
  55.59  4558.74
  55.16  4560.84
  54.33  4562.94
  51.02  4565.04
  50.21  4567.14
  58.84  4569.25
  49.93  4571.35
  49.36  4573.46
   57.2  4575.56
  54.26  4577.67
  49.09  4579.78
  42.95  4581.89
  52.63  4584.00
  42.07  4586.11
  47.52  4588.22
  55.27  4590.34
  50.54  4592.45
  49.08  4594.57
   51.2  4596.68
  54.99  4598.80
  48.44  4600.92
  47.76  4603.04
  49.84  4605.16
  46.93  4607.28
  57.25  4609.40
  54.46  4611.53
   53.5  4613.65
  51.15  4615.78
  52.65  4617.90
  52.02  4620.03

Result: 2.44 Angstrom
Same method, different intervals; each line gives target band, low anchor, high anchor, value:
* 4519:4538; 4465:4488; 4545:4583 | 3.03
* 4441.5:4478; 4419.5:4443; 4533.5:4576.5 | 1.26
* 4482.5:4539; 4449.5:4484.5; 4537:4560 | -2.07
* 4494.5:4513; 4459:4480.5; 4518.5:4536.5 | -3.51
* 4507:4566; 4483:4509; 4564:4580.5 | 4.49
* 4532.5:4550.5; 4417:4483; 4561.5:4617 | 1.65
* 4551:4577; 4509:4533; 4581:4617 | -2.11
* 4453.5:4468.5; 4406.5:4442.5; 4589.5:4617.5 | 2.78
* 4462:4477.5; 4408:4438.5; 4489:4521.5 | 0.55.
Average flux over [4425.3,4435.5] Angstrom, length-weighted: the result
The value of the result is 32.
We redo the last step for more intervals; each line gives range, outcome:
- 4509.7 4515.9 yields 47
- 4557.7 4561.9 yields 55.4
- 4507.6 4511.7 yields 49.7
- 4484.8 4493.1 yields 43.4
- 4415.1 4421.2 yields 32.4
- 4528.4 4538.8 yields 34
